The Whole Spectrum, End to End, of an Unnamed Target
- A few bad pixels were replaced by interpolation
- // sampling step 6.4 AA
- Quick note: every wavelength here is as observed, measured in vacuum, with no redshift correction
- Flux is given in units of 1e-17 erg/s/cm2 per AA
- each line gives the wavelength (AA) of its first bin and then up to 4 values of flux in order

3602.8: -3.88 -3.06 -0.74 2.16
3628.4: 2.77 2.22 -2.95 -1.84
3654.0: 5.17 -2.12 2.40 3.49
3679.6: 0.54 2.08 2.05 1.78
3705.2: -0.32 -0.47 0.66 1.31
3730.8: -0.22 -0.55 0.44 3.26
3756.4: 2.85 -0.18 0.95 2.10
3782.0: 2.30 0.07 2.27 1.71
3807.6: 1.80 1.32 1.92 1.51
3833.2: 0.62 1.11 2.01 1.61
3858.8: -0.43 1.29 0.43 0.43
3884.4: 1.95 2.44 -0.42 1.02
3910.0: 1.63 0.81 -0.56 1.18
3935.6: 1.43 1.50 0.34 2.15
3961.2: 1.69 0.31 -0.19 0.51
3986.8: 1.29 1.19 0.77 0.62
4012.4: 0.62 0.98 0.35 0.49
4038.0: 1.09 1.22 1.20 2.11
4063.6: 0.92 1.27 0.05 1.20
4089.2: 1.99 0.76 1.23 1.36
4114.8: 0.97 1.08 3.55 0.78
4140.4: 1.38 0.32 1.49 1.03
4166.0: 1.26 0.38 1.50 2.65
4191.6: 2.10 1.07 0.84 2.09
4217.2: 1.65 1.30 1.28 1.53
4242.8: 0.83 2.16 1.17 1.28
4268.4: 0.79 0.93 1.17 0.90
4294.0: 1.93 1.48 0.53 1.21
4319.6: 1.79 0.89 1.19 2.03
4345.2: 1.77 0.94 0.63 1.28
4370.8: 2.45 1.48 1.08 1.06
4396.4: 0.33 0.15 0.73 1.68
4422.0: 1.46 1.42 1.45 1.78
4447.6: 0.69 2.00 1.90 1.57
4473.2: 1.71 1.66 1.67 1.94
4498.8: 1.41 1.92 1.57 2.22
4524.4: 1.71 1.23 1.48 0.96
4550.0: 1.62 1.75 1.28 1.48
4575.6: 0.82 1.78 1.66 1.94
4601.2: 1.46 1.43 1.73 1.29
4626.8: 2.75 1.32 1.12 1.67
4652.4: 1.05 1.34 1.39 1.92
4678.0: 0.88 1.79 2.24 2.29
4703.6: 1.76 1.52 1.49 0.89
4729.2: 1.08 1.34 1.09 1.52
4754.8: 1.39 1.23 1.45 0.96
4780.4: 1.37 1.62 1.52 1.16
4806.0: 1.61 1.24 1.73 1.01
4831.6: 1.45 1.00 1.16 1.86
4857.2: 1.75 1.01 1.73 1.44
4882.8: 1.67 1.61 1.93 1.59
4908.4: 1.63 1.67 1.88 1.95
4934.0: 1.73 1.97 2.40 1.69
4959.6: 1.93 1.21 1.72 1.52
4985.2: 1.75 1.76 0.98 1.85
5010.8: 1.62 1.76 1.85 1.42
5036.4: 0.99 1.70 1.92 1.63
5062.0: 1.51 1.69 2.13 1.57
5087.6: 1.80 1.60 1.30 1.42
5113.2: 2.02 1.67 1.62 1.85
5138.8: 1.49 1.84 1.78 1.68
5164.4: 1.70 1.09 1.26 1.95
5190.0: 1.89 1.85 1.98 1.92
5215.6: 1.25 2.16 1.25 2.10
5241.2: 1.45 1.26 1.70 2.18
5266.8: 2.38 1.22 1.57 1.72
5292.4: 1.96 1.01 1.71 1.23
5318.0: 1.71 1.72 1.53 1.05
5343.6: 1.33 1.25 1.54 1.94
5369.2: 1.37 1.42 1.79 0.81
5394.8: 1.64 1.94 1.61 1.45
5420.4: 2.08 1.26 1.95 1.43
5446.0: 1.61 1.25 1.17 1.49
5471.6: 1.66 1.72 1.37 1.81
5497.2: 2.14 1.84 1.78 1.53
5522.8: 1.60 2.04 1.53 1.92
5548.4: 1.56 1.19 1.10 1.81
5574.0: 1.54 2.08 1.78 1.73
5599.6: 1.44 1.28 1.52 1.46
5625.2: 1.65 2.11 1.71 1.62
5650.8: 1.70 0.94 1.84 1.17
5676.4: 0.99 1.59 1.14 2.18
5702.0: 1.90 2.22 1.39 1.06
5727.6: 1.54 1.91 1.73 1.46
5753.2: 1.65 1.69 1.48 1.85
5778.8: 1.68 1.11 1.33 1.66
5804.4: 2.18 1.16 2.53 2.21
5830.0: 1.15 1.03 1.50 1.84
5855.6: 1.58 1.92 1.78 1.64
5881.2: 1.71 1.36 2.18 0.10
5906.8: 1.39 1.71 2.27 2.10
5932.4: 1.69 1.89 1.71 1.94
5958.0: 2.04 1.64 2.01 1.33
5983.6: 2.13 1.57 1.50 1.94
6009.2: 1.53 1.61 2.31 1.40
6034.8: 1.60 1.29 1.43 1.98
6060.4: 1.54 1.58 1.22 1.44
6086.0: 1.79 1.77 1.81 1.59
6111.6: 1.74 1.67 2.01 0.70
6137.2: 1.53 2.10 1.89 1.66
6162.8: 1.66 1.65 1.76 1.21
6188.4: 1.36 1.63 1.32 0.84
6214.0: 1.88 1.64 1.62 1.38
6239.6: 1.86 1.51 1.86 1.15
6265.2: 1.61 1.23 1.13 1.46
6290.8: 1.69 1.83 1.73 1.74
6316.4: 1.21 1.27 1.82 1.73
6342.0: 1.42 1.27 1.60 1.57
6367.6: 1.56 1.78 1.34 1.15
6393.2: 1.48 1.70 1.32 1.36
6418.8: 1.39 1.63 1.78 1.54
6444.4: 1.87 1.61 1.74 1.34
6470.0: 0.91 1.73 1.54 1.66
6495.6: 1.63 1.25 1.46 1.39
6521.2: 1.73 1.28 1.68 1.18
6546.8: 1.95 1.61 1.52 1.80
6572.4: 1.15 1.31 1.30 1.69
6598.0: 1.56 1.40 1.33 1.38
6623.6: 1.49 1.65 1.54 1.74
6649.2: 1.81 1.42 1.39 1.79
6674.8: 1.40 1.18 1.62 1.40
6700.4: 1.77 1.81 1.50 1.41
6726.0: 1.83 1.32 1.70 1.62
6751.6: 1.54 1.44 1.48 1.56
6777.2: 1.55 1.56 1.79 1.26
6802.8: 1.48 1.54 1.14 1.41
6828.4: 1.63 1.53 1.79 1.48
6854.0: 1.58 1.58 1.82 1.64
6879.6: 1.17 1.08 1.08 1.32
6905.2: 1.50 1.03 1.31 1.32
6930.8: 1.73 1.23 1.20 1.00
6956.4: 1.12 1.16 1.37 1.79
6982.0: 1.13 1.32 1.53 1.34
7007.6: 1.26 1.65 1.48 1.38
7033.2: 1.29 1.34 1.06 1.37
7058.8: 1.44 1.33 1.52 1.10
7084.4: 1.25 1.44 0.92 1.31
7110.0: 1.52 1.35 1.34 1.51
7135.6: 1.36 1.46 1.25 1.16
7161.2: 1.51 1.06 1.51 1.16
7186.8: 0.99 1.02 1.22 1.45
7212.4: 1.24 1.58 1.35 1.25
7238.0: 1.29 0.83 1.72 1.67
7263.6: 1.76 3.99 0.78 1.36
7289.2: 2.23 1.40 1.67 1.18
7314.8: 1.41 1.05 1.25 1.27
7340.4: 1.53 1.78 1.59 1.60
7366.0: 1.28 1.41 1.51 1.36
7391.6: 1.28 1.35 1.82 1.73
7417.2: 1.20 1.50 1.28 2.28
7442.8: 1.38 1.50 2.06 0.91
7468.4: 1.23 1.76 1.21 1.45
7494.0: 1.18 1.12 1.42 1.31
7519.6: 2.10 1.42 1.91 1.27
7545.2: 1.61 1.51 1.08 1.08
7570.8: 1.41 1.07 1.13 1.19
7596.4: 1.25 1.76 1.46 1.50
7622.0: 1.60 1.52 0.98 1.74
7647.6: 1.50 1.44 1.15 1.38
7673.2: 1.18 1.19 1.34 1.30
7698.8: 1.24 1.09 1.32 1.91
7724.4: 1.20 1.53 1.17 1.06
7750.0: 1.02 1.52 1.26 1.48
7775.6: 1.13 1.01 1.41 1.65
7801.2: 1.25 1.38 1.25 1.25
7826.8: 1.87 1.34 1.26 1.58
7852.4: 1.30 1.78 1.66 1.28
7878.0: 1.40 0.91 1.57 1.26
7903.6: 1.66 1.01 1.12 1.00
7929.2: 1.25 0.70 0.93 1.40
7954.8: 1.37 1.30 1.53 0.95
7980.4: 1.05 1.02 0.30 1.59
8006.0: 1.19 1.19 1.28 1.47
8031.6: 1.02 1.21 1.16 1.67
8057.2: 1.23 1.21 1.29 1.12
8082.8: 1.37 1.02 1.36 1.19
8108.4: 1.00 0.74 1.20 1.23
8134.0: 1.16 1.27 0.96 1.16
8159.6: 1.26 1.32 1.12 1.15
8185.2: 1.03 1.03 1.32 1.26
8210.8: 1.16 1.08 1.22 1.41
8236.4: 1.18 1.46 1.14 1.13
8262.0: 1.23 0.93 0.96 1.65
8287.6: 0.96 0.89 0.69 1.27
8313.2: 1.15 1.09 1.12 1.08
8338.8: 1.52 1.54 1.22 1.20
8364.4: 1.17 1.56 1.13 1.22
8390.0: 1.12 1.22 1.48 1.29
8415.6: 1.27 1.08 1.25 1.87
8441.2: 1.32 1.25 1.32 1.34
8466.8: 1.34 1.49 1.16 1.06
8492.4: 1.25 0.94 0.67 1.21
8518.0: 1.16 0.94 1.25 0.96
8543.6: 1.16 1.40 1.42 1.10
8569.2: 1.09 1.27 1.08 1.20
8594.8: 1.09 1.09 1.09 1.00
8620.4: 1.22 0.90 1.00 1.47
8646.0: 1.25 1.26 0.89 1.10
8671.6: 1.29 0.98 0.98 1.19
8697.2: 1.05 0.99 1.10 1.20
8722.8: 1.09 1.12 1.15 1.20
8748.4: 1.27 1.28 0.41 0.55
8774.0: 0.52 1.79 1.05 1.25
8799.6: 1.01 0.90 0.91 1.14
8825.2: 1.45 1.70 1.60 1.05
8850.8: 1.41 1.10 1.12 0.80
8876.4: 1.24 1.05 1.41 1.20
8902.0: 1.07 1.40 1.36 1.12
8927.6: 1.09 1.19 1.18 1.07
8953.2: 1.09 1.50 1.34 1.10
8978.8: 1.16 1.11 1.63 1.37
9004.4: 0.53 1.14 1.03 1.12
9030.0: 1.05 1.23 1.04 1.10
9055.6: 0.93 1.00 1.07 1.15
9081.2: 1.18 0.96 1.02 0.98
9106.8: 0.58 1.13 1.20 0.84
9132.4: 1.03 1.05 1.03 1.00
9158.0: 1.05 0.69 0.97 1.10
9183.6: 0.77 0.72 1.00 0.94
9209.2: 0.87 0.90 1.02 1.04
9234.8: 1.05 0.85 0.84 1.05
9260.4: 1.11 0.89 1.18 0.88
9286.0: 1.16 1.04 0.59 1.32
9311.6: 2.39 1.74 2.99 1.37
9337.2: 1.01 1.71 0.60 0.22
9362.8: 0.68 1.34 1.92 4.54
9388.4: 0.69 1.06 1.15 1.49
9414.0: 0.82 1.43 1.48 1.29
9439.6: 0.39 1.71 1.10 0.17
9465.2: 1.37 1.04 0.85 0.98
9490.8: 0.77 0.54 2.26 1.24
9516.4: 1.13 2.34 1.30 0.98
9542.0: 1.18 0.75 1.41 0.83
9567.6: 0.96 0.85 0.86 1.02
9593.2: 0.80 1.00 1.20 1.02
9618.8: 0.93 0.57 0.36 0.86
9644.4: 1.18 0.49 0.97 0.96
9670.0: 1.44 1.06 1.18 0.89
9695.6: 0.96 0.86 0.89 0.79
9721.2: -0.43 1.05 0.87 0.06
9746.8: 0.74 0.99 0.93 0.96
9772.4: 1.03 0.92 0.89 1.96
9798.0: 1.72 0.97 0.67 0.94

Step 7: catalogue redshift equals 0.11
